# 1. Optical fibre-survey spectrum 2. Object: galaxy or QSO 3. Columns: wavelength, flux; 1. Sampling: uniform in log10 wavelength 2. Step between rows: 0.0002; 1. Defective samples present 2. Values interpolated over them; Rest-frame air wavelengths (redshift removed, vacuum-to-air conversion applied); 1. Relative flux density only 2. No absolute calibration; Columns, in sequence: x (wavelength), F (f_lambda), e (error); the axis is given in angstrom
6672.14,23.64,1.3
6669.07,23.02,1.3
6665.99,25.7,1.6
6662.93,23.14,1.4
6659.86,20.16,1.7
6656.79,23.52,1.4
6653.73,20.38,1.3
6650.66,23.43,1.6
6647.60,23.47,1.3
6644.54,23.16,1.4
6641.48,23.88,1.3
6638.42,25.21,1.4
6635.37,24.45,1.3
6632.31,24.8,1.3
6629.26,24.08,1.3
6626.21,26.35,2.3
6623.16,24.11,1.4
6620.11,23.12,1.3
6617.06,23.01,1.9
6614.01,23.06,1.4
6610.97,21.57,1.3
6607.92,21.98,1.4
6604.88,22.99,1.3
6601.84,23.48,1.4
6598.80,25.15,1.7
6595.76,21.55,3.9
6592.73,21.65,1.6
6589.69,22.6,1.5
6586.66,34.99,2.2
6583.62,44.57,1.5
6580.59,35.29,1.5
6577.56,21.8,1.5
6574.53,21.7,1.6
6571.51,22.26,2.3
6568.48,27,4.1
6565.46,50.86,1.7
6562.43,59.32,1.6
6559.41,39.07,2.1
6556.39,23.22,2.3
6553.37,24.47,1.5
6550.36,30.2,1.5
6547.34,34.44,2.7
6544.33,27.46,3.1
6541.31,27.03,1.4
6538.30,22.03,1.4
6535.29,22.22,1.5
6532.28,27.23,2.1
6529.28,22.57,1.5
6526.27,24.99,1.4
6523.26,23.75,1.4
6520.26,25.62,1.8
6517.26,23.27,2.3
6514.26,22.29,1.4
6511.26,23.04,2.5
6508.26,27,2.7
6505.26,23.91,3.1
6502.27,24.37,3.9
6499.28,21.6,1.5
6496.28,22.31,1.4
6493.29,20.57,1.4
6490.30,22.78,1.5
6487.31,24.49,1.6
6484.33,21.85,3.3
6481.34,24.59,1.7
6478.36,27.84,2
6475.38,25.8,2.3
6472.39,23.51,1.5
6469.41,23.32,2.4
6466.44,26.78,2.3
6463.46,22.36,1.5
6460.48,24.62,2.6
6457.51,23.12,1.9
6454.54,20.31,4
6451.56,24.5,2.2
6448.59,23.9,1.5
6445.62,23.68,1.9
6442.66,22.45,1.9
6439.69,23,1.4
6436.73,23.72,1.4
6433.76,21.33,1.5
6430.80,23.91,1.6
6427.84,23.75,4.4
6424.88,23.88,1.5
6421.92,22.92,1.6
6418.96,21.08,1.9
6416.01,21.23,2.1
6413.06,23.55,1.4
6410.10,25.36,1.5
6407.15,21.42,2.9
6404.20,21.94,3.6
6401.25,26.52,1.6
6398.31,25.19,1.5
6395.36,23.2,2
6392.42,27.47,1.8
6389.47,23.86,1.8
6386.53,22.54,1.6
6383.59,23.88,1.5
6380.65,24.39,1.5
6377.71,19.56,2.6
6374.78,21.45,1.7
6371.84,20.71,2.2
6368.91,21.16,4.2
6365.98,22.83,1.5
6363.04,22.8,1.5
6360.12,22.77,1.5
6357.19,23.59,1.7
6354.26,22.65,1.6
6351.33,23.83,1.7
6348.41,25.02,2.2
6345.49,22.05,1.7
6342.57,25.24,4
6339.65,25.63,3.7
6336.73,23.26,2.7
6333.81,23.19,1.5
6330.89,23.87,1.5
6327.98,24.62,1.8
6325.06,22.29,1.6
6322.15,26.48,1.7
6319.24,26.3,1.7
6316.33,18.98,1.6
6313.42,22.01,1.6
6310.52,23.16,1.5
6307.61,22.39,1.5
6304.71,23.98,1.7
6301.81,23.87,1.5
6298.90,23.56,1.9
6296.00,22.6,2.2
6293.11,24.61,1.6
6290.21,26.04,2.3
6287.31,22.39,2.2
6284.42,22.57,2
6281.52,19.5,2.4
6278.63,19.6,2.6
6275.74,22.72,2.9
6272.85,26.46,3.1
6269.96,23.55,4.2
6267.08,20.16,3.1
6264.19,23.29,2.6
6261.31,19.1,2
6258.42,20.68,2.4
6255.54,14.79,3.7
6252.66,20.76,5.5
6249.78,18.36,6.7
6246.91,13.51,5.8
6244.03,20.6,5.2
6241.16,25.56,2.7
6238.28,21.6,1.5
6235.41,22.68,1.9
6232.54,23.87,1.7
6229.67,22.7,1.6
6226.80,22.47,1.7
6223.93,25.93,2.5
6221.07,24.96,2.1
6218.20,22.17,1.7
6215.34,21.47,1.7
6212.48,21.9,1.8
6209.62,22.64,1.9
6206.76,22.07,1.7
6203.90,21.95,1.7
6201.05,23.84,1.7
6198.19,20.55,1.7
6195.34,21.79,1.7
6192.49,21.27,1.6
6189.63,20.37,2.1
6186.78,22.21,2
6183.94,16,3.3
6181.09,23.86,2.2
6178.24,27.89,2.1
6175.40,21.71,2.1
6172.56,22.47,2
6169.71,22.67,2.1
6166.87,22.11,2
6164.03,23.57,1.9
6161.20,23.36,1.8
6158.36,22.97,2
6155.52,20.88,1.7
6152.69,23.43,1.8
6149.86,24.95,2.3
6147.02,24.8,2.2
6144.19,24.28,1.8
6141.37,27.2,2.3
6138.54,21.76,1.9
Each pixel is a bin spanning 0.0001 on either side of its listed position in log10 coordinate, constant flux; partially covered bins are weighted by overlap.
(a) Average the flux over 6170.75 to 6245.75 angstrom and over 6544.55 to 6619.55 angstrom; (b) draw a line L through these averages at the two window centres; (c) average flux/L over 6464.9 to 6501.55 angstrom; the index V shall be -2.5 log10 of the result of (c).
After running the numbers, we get 0.144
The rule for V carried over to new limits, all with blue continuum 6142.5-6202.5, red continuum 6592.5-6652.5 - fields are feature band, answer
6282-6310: -0.02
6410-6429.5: 0.01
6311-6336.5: -0.02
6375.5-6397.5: -0.02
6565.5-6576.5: -0.16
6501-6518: -0.03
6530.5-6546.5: -0.10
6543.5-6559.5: -0.24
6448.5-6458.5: 0.02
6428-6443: 0.01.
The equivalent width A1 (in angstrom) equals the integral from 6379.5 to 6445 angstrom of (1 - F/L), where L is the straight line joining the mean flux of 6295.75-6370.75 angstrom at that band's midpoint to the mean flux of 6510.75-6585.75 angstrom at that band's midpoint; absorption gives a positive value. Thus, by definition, 5.2 angstrom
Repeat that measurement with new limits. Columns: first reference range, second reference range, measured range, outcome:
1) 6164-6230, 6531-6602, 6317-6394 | 6.18 angstrom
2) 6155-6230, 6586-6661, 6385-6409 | -1.10 angstrom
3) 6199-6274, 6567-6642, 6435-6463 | 0.67 angstrom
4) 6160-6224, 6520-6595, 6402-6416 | 1.86 angstrom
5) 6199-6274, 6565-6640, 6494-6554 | 0.30 angstrom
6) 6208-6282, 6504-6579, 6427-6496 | 6.97 angstrom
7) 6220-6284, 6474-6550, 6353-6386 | 0.79 angstrom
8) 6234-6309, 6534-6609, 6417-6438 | 2.21 angstrom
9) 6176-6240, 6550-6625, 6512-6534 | 2.52 angstrom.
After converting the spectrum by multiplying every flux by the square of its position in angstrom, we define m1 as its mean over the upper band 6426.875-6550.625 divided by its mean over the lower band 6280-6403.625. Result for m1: 1.1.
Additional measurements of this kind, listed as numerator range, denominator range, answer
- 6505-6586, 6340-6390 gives 1.34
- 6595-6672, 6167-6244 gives 1.19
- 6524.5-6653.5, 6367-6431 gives 1.24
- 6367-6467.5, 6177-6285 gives 1.13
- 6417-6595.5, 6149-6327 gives 1.27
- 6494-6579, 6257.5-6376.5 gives 1.27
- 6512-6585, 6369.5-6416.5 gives 1.32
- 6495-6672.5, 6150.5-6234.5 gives 1.30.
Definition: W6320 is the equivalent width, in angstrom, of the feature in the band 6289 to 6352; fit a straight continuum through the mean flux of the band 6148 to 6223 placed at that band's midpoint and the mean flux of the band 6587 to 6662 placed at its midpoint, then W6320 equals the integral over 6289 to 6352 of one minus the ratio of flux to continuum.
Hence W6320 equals -2.81 angstrom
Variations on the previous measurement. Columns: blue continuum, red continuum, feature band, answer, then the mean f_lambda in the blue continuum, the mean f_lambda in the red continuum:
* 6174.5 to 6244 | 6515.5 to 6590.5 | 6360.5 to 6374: 2.0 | 22.5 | 29.6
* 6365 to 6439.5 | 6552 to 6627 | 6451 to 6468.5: 0.8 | 23.1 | 28.2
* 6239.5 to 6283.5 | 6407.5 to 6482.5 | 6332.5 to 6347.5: -1.4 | 20.6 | 23.6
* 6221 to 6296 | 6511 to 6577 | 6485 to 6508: 3.6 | 21.8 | 28.4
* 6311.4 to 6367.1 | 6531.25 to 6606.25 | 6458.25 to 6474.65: 1.6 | 23.5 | 29.3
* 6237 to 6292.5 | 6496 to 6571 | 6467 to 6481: 0.7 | 21.2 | 28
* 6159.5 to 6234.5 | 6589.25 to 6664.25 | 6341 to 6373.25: -0.3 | 22.5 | 23.2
